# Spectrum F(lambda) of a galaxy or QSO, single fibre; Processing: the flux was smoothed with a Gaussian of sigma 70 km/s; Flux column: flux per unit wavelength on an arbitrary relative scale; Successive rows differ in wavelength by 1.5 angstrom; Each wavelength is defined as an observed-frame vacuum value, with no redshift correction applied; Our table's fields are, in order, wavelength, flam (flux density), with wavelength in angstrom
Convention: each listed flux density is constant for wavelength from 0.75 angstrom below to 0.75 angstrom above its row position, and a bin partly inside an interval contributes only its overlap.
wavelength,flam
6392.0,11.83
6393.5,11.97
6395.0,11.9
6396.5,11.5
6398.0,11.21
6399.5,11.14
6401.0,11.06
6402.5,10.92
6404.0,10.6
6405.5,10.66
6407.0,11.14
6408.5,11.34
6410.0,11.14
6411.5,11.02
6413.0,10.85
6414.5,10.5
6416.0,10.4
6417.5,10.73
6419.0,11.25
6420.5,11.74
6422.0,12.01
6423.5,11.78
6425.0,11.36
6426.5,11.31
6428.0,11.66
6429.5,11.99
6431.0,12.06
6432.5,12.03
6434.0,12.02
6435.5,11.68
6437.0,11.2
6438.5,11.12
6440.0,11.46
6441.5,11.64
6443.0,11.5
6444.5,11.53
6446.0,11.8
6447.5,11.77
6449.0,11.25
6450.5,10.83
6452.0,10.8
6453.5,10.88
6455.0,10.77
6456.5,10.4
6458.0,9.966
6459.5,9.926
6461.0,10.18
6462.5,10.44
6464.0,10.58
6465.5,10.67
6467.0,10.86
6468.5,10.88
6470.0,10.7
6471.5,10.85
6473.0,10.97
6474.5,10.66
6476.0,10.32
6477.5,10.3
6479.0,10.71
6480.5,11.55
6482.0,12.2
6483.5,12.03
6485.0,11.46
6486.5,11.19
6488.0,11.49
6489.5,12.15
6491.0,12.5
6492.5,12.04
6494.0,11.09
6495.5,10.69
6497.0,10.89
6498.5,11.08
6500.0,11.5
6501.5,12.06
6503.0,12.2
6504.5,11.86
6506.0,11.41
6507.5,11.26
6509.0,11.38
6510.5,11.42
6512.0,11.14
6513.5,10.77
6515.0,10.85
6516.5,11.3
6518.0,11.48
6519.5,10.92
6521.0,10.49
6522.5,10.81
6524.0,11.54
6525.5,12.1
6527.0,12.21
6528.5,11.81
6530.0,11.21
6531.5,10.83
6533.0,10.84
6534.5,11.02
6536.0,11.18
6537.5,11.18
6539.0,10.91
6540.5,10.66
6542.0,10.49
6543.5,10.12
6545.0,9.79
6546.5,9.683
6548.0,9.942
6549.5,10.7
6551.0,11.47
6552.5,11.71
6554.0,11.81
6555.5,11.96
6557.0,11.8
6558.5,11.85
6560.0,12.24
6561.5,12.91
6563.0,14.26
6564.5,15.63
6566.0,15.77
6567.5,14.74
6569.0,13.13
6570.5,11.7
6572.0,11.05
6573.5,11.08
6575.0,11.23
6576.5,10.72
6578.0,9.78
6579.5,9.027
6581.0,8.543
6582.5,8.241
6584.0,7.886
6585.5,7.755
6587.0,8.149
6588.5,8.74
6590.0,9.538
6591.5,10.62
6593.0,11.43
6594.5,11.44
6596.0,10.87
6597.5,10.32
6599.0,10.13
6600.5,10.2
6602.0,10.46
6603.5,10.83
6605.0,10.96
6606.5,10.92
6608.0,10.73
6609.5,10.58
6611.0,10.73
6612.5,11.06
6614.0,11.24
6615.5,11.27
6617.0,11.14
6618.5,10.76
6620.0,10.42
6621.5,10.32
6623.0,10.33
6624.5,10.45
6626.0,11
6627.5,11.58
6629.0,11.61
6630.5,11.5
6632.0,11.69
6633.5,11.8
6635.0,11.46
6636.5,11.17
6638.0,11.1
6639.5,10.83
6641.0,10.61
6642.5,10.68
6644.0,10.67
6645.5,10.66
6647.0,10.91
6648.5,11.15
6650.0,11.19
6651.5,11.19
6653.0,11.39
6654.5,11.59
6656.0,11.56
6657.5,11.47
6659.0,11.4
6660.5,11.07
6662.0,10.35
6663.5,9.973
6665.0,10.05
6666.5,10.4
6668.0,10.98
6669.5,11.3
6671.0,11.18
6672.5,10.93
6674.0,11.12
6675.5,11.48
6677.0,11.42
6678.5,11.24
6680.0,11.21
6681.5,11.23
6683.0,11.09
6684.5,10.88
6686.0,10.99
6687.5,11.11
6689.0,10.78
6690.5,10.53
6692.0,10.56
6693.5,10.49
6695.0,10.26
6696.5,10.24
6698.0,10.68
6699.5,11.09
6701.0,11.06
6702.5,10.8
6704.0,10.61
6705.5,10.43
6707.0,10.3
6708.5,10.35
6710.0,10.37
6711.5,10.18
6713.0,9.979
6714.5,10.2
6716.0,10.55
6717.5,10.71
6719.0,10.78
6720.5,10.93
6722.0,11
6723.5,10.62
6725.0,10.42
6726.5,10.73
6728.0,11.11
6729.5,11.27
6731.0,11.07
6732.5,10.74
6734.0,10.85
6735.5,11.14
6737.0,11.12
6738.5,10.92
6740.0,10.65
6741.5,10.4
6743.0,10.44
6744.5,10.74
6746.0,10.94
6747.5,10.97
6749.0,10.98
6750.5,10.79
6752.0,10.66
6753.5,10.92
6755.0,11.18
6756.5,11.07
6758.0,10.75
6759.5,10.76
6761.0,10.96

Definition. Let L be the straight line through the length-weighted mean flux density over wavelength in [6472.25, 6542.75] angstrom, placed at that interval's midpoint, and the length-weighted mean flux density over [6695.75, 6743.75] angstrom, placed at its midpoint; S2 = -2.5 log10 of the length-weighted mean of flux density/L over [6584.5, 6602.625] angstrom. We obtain 0.11 mag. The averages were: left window 11.3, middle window 9.94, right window 10.7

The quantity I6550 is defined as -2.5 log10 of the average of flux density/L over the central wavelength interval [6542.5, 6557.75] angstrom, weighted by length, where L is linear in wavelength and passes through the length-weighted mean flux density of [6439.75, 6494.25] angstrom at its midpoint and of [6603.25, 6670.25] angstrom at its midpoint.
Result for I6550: 0.01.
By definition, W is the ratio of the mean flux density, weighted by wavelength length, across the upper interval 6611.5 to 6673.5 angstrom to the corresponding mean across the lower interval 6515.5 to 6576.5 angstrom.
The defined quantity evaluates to 0.9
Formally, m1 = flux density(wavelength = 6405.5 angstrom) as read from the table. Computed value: 10.66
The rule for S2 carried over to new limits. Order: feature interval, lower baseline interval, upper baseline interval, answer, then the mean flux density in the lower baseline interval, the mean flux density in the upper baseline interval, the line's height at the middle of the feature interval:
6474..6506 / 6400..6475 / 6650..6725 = -0.038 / 11.1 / 10.8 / 11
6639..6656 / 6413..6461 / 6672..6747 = -0.013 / 11.2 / 10.8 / 10.9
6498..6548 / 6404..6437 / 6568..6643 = -0.019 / 11.3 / 10.6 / 10.9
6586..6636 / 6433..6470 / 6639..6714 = 0.016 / 11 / 10.8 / 10.9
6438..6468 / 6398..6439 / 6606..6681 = 0.032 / 11.3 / 11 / 11.2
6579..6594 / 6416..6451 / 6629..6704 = 0.231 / 11.5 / 11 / 11.2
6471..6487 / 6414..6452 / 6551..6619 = 0.021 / 11.5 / 11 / 11.3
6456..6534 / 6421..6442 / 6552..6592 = 0.027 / 11.7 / 11.2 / 11.4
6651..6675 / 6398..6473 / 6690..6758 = -0.021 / 11.1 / 10.7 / 10.8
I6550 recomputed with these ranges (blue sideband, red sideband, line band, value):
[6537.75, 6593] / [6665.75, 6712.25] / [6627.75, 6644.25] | -0.03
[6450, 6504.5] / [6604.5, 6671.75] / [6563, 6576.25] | -0.18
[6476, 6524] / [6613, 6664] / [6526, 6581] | -0.03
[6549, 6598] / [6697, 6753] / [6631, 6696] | -0.01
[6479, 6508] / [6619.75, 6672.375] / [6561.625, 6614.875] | 0.04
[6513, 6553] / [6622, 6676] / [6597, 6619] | 0.03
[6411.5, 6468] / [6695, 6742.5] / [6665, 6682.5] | -0.03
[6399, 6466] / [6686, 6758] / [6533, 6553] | 0.03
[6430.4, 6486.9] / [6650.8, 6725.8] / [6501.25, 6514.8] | -0.04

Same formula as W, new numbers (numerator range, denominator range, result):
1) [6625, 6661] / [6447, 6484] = 1.04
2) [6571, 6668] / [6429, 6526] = 0.95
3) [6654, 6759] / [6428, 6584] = 0.96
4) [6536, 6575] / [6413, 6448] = 1.03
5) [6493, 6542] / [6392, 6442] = 0.99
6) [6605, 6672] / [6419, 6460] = 0.97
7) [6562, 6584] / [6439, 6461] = 1.06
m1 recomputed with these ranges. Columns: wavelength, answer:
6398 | 11.21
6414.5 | 10.5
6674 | 11.12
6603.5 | 10.83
